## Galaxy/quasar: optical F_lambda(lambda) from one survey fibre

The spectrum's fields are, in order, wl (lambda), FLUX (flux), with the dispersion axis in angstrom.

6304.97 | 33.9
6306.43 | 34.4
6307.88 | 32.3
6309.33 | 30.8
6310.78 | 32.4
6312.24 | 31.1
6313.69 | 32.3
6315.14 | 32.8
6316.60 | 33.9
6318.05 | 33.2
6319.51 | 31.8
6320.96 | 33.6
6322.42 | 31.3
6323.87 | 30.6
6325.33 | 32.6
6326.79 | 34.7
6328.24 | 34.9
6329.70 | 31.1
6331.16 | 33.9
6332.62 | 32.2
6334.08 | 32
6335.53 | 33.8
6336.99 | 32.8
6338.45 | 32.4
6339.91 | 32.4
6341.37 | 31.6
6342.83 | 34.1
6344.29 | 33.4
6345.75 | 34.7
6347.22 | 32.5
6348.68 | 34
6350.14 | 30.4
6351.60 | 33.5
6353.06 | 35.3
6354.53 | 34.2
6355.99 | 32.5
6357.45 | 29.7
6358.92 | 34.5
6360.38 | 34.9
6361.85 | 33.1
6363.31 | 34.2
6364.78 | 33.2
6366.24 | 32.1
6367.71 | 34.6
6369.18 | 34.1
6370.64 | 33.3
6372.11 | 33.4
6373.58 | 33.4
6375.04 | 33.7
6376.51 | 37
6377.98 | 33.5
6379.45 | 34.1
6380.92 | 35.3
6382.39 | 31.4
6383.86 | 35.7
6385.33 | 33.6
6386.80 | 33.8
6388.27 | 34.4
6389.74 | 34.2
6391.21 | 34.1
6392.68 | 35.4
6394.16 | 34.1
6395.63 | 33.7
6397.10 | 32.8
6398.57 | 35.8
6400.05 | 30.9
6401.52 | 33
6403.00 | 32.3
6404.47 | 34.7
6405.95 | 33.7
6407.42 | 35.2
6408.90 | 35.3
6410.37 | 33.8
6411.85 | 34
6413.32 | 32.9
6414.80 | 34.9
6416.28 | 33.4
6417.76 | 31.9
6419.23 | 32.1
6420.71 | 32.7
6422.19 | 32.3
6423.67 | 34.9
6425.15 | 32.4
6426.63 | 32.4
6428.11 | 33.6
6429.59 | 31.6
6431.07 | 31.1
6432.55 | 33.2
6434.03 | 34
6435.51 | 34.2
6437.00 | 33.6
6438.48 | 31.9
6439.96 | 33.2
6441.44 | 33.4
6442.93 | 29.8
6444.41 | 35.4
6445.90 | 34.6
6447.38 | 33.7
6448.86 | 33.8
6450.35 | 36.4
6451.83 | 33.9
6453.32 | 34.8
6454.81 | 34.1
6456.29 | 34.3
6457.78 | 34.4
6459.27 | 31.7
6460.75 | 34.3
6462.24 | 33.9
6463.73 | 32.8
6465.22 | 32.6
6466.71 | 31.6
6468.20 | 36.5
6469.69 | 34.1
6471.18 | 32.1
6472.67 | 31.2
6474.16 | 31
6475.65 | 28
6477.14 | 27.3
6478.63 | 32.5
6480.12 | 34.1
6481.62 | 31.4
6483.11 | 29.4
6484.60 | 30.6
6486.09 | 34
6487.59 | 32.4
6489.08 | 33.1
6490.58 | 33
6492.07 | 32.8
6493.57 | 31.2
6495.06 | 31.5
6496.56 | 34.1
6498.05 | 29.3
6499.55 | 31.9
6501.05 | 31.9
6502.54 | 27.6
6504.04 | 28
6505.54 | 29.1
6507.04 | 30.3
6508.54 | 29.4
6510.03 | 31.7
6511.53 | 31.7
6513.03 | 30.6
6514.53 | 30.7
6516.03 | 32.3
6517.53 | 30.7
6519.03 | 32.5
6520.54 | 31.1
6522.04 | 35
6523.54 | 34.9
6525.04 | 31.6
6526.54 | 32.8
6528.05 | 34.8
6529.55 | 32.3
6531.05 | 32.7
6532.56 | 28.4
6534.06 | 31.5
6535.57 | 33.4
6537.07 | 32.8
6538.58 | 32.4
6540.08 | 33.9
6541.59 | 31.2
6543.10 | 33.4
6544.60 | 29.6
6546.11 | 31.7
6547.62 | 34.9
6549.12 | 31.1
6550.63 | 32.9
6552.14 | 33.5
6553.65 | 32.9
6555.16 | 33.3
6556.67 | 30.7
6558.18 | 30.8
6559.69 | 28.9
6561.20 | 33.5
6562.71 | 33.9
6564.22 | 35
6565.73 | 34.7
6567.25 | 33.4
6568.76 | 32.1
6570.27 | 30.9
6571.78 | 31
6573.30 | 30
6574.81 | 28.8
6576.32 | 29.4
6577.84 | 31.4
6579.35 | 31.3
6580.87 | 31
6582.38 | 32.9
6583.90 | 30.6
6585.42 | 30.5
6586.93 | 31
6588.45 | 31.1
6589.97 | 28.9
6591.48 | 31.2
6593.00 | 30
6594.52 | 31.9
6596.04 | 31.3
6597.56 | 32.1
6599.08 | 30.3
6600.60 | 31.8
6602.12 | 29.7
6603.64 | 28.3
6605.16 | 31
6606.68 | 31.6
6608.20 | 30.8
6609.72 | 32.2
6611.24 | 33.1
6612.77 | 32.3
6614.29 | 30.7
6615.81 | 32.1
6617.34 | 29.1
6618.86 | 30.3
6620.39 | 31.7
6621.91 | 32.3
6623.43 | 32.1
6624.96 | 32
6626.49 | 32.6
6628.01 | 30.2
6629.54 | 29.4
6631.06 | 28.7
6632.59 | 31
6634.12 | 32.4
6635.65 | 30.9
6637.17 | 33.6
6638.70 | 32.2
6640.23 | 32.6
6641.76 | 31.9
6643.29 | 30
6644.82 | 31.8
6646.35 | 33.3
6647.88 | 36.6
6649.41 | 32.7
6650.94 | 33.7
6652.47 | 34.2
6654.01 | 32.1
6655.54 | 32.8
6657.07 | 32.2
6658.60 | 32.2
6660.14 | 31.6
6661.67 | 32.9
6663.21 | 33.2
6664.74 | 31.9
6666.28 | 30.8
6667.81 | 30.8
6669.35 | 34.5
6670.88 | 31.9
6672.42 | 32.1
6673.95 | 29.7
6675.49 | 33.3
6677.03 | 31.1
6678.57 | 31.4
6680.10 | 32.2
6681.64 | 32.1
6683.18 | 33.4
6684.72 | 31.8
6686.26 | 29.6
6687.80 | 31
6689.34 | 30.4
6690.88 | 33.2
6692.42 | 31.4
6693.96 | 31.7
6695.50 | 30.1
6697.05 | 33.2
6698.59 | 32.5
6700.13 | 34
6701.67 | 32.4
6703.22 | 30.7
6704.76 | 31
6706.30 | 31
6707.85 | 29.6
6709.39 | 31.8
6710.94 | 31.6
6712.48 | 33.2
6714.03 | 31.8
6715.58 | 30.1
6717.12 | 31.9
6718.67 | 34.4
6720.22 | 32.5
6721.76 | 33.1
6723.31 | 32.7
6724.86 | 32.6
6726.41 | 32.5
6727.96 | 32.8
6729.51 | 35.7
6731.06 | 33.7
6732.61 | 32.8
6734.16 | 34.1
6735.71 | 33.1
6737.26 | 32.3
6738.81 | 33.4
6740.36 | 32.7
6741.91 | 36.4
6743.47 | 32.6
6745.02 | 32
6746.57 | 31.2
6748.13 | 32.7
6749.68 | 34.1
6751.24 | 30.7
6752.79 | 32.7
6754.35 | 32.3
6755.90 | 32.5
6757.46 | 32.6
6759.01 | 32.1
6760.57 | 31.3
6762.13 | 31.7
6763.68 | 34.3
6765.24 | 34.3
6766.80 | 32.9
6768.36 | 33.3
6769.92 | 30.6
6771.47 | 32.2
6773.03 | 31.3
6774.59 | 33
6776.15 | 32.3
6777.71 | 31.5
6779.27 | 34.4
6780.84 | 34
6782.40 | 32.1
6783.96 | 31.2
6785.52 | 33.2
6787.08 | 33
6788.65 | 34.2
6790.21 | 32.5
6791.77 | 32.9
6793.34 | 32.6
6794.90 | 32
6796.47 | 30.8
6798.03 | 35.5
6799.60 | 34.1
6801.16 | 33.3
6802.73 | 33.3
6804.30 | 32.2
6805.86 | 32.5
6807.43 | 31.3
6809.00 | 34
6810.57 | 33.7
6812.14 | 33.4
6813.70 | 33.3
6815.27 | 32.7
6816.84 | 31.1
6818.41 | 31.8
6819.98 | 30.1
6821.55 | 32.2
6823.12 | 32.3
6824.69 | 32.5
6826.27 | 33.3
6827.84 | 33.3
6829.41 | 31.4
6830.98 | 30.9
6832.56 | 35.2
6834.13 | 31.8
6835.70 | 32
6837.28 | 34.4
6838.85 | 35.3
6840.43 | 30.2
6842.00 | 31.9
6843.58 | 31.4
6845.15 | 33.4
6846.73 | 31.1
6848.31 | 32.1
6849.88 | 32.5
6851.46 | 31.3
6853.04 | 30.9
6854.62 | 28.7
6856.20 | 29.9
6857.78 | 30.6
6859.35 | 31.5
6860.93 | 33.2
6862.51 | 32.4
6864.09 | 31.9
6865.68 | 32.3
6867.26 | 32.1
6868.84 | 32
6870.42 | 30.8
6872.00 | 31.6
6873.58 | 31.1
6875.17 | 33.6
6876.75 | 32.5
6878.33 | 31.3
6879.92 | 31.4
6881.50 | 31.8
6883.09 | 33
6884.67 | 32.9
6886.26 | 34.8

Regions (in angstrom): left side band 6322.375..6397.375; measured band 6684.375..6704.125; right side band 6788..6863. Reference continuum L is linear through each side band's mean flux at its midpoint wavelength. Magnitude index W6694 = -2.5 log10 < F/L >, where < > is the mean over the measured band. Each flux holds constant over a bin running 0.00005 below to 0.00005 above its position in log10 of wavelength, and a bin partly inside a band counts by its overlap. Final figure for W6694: 0.03 mag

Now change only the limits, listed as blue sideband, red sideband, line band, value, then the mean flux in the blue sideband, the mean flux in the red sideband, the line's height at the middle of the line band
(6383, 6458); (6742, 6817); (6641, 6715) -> 0.03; 33.6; 32.7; 33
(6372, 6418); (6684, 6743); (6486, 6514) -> 0.08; 33.9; 32.3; 33.4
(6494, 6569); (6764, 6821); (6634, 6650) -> -0.01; 32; 32.7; 32.3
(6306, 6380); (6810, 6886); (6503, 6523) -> 0.06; 33.1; 32.1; 32.8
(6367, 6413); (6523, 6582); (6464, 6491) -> 0.04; 34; 32.1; 33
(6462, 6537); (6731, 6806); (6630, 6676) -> 0.00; 31.7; 32.8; 32.3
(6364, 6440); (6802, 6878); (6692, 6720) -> 0.03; 33.6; 32.1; 32.6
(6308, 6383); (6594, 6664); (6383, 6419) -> -0.03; 33.1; 31.8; 32.8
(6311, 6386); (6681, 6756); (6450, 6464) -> -0.03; 33.2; 32.3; 33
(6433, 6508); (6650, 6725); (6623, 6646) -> 0.02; 32.4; 32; 32.1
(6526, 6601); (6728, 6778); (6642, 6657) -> -0.02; 31.8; 32.8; 32.2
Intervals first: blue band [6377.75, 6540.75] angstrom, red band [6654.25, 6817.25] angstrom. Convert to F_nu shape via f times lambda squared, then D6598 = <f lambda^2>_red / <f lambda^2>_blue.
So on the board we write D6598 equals 1.08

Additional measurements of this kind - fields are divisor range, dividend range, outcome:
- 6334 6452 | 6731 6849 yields 1.10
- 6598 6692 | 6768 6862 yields 1.07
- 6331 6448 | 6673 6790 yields 1.08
